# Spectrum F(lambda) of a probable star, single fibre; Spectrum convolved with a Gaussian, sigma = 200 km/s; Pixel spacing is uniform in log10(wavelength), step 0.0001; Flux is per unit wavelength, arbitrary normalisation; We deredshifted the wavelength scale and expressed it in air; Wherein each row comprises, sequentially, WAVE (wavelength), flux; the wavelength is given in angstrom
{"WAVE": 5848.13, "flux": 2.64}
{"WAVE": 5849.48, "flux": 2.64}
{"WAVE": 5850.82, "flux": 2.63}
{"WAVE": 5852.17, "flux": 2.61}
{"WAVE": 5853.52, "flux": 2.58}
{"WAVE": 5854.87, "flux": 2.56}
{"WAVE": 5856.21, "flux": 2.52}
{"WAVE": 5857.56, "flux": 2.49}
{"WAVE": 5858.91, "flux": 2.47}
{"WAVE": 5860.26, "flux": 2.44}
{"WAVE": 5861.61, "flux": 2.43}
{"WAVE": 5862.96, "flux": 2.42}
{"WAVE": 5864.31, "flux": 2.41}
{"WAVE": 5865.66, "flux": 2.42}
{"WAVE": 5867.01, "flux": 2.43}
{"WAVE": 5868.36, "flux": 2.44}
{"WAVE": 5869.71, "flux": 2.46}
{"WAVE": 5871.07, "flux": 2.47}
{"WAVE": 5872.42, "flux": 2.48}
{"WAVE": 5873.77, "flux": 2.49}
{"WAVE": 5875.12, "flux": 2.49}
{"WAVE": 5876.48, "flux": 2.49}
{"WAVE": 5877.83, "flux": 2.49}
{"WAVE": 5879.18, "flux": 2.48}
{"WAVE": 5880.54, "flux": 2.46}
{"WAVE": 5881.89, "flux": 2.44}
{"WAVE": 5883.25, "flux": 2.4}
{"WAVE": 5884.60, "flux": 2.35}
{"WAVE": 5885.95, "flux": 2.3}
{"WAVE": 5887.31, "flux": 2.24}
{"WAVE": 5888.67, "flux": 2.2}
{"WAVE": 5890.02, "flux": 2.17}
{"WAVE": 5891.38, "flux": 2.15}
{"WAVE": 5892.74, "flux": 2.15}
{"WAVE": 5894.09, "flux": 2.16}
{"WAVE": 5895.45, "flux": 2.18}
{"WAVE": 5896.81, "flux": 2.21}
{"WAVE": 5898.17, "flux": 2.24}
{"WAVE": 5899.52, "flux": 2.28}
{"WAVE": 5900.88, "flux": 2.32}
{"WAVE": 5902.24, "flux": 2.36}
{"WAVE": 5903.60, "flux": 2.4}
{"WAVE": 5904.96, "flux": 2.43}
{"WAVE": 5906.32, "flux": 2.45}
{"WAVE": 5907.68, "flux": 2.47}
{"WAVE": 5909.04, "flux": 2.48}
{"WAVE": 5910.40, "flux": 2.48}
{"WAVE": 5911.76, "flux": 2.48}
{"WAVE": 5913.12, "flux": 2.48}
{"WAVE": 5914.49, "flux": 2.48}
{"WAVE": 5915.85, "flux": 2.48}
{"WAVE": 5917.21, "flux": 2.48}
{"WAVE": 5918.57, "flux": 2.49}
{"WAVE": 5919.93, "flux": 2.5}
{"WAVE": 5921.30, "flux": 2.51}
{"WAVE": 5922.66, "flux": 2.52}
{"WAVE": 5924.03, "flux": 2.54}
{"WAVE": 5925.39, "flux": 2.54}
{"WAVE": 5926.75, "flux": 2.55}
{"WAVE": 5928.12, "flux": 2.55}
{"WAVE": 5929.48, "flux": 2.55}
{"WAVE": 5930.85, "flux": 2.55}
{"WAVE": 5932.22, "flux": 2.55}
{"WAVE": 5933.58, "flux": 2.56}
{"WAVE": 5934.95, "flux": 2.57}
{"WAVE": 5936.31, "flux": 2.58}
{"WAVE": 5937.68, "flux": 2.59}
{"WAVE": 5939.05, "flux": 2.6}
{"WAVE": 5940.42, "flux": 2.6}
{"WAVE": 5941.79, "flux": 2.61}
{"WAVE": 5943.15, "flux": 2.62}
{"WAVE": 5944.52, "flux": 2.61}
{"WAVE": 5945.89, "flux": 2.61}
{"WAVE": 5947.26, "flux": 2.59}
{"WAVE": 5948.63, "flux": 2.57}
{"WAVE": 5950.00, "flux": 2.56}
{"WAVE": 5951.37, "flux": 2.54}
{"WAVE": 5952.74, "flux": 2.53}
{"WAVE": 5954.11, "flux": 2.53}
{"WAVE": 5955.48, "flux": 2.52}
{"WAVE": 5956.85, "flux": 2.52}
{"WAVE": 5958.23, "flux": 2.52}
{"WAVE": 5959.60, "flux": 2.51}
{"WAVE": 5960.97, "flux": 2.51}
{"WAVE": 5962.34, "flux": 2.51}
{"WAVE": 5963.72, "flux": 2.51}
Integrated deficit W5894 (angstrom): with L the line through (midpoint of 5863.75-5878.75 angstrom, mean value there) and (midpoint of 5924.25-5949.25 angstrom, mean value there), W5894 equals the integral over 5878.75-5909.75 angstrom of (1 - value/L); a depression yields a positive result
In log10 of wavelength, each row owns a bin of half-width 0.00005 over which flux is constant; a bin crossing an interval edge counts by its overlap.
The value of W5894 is 2.30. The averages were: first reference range 2.46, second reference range 2.58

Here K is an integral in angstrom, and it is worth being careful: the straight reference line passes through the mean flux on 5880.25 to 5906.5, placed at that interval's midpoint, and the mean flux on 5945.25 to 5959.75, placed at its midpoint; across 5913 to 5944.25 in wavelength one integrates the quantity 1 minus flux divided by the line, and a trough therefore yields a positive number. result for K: -1.3 angstrom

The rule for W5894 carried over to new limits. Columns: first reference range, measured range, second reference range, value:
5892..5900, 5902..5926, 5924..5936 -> -0.91 angstrom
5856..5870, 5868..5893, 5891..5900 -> -0.72 angstrom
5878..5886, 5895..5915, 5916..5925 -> 0.71 angstrom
